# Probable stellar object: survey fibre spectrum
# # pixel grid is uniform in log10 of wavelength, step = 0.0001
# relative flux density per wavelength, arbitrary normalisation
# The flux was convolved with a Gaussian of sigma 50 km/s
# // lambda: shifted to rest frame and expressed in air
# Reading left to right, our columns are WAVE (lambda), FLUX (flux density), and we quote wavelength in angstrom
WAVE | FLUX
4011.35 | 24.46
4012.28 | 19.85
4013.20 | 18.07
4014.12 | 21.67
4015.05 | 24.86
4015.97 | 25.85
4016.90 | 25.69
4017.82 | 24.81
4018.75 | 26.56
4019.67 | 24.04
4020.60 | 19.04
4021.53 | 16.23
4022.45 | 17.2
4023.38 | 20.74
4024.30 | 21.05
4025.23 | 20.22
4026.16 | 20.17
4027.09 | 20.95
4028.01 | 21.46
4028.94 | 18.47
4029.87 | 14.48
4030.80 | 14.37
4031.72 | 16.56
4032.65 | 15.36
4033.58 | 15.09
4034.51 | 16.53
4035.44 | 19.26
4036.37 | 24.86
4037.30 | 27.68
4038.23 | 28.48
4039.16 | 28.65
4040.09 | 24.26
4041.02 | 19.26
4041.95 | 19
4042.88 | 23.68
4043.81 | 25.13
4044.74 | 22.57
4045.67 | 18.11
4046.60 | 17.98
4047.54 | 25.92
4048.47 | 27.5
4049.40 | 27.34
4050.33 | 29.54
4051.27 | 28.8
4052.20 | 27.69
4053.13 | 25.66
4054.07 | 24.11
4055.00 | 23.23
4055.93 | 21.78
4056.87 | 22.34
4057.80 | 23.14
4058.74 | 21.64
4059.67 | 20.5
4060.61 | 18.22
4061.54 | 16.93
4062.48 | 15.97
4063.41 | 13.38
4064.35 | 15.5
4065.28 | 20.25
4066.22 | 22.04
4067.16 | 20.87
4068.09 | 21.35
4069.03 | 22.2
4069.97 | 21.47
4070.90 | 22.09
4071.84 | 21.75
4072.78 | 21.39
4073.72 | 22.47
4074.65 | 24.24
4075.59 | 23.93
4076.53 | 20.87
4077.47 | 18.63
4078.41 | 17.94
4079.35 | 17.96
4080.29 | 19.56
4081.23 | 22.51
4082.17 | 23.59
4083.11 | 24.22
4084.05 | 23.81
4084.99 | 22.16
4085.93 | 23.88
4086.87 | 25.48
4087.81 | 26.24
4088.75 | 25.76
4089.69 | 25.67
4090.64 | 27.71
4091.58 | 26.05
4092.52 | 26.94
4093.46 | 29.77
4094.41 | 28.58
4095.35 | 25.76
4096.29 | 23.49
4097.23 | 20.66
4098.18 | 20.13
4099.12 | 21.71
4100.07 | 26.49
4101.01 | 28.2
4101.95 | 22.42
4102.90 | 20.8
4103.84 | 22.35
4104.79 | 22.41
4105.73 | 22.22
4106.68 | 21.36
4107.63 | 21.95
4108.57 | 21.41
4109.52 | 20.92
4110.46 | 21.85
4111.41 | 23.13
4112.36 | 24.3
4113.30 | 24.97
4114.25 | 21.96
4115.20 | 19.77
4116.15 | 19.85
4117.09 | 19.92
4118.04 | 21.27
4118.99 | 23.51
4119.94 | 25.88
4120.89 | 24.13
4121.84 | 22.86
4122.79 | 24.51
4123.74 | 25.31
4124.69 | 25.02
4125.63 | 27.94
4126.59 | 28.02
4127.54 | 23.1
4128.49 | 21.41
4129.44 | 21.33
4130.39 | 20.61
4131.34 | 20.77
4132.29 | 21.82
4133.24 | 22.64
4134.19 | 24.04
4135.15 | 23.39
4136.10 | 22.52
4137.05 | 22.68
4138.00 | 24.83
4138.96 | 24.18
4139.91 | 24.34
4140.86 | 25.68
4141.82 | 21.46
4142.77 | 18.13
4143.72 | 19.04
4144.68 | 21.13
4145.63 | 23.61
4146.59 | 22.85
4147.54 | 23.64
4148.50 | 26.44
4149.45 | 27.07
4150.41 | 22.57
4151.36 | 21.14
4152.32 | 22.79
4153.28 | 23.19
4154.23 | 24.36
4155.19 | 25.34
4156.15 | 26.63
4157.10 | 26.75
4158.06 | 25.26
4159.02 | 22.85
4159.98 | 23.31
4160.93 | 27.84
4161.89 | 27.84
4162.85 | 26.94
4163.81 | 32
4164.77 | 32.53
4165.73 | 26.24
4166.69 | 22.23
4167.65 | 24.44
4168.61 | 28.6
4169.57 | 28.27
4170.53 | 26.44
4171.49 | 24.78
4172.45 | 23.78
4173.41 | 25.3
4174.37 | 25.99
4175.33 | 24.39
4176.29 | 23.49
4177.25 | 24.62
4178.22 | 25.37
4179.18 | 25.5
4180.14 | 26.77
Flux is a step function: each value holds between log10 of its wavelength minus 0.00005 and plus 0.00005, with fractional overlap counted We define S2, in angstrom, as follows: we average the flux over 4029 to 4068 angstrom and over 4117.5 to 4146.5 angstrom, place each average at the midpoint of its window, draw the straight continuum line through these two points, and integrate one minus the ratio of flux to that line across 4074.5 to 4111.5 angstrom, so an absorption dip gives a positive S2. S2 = -1.5 angstrom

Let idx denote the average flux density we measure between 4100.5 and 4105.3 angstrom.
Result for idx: 23.3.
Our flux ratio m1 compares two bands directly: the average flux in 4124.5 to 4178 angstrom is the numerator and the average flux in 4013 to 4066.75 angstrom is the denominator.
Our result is 1.13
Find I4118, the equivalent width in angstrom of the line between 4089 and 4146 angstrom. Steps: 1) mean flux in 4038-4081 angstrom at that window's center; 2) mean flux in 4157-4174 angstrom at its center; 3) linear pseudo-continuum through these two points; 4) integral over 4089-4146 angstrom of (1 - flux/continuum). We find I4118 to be 2.5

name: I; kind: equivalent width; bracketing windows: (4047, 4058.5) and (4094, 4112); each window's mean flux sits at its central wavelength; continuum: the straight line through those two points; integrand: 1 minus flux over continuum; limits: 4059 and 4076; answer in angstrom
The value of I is 3.05 angstrom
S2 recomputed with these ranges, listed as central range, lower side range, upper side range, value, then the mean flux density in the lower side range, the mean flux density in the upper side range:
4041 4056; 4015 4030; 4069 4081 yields -2.1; 21.3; 21.1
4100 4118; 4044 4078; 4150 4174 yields 1.1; 22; 25.7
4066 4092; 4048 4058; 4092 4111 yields 1.8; 25.6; 23.5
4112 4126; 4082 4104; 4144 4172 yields 0.9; 24.7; 25.4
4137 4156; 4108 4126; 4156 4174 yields 1.4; 23.1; 26.4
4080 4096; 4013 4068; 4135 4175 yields -1.6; 21.6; 24.7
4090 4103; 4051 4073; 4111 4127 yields -1.3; 21.3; 23.6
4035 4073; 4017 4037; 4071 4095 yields -1.8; 19.6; 23.6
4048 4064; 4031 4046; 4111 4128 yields -0.6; 21.4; 23.6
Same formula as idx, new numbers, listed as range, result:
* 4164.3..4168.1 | 26.3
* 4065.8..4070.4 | 21.6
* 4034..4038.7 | 23.3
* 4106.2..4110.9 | 21.5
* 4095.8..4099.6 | 21.5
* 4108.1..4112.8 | 22.3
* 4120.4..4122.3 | 23.5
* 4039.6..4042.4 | 20.9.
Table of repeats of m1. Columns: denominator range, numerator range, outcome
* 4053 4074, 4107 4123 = 1.08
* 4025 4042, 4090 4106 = 1.21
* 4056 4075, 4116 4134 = 1.14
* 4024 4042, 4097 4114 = 1.11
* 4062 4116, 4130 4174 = 1.08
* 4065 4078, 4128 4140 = 1.04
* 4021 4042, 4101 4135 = 1.14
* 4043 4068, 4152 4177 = 1.17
